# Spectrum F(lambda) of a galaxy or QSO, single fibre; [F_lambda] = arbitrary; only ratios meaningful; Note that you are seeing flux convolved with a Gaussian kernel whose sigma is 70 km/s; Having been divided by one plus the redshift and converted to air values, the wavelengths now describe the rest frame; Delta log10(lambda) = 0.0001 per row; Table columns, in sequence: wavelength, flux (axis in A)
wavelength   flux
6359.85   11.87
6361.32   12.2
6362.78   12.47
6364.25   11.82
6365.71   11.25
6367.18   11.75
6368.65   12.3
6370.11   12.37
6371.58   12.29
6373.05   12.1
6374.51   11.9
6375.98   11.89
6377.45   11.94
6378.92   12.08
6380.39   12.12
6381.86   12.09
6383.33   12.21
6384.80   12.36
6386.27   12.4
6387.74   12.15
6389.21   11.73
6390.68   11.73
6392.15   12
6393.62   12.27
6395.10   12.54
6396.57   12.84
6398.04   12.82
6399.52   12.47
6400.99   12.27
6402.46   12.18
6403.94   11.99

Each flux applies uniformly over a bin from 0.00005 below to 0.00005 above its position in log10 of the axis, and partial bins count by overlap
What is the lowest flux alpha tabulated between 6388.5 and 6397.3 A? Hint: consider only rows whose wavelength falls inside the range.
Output 11.73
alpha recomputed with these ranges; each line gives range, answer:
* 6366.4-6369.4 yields 11.75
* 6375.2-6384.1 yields 11.89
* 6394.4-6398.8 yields 12.54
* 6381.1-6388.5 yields 12.09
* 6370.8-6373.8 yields 12.1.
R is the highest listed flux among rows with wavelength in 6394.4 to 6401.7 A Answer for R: 12.84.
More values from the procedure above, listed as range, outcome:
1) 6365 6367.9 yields 11.75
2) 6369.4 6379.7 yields 12.37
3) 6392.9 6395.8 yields 12.54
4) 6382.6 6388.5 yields 12.4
